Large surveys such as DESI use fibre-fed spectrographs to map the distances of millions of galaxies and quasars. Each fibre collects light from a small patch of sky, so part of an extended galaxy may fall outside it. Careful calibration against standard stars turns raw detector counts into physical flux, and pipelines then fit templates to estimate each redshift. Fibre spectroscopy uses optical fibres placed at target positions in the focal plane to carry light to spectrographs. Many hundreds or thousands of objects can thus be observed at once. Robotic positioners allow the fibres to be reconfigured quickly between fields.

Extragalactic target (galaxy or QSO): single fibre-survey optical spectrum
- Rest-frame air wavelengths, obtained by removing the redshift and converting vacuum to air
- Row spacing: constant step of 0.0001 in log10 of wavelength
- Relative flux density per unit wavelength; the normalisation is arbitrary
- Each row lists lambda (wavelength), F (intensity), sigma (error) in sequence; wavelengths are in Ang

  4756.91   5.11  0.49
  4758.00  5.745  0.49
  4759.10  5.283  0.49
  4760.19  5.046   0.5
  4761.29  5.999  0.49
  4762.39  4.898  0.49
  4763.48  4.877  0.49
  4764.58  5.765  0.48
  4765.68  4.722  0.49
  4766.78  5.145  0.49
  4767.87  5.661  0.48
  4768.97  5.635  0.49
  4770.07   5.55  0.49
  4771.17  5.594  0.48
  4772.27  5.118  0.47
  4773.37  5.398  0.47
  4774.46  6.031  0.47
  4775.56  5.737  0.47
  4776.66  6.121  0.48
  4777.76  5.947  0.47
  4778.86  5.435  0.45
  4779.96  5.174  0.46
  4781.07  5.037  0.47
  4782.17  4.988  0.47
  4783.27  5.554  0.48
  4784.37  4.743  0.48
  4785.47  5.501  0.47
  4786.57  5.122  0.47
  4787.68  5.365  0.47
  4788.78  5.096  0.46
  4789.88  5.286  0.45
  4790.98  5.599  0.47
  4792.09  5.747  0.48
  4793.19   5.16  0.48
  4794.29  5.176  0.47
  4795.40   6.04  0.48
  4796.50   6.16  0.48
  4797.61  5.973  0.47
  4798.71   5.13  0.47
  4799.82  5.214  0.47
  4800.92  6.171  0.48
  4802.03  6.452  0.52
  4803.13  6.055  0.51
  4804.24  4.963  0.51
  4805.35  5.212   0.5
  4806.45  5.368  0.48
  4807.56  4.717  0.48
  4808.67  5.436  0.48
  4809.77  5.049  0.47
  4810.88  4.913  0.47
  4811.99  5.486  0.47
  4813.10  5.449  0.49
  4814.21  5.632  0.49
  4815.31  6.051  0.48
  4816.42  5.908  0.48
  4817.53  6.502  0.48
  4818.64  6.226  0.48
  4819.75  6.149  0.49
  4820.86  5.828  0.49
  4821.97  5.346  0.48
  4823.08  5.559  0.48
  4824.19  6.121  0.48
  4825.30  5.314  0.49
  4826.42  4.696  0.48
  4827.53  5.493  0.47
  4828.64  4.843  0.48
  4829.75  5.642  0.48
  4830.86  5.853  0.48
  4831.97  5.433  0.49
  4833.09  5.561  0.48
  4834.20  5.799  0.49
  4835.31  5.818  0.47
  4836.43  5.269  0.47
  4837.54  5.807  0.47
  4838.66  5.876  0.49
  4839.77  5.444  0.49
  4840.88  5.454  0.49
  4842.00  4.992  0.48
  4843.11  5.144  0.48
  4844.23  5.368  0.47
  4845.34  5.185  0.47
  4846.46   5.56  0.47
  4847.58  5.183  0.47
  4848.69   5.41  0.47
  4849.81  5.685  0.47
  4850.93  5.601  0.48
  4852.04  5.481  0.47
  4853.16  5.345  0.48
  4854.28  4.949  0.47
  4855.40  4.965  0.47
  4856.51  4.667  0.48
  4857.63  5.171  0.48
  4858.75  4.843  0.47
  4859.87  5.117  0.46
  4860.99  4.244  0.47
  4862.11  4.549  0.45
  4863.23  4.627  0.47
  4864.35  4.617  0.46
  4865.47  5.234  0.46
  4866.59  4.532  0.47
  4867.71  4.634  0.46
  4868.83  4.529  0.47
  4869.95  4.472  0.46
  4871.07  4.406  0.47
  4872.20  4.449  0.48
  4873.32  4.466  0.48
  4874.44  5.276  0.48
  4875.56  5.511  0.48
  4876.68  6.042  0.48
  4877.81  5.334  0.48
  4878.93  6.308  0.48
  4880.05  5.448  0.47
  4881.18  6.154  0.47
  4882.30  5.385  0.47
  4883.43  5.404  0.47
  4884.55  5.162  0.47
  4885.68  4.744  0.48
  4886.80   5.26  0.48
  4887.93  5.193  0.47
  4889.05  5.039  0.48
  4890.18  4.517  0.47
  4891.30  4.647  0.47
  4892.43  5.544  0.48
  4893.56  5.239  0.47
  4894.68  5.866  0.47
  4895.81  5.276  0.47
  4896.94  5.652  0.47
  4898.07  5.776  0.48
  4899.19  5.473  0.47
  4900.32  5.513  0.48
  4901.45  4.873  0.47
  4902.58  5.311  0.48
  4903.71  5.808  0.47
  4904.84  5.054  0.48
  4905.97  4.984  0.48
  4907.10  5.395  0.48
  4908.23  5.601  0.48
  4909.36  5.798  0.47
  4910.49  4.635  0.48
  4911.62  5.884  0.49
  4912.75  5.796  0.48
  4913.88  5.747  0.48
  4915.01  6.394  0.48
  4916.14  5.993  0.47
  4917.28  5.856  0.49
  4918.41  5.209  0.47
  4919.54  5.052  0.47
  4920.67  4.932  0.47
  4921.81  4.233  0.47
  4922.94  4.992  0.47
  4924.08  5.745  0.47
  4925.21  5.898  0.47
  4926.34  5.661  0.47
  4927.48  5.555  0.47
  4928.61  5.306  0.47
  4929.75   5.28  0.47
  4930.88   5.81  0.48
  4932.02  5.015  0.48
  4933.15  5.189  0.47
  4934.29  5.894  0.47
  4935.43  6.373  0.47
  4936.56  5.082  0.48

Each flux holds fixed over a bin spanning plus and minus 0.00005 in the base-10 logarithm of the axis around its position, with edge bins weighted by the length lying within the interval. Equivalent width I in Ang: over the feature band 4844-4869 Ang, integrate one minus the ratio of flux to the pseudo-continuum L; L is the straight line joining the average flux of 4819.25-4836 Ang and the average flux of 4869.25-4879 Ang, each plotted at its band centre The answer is 1.1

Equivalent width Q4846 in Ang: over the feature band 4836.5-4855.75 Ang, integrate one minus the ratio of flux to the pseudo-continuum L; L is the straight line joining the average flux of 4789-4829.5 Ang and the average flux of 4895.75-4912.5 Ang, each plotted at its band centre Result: 0.44 Ang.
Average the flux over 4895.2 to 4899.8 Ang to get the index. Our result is 5.55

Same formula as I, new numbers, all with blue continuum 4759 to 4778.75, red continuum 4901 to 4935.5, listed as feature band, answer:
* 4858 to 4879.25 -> 2.2 Ang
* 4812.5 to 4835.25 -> -0.9 Ang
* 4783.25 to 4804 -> -0.3 Ang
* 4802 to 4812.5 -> 0.3 Ang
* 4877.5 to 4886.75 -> 0.0 Ang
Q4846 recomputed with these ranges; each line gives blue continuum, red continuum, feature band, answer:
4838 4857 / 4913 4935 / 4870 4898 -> 0.7 Ang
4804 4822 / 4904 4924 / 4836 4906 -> 3.5 Ang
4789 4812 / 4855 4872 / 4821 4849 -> -2.2 Ang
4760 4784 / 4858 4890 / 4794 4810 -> -0.7 Ang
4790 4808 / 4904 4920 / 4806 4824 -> -0.2 Ang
